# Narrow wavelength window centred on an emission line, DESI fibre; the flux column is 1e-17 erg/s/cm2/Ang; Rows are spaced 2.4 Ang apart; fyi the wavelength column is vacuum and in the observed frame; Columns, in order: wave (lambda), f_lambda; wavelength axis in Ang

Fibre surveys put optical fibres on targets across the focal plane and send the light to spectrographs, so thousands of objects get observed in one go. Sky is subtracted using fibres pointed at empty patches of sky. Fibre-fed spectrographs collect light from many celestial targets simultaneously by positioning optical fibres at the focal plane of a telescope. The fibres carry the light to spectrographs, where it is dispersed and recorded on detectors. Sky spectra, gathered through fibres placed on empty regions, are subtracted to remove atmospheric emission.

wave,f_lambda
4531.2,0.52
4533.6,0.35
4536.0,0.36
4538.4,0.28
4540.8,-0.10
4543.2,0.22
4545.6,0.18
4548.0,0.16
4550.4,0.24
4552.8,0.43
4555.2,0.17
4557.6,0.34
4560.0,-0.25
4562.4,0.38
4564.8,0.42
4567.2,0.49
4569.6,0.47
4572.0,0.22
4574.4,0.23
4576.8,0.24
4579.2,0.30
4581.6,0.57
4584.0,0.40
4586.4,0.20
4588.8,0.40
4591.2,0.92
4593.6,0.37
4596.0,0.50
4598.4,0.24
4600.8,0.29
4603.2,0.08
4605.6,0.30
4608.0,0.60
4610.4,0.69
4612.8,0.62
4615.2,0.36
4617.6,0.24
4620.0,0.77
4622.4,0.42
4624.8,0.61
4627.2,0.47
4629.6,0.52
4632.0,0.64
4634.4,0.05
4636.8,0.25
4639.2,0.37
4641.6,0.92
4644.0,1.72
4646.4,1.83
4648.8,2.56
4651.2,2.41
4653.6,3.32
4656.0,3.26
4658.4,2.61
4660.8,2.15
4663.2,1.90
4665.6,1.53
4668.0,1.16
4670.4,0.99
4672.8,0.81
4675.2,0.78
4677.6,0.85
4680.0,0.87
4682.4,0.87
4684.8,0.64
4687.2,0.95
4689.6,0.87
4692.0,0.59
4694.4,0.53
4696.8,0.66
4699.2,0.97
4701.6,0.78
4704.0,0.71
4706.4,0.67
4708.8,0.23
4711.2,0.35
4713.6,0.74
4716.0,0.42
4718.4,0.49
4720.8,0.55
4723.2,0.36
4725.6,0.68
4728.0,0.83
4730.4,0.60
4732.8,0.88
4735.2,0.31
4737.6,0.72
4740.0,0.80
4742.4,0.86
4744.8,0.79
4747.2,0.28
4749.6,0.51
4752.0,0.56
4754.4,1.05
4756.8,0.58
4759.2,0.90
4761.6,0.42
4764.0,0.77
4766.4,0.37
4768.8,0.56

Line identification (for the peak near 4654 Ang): Ly-alpha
